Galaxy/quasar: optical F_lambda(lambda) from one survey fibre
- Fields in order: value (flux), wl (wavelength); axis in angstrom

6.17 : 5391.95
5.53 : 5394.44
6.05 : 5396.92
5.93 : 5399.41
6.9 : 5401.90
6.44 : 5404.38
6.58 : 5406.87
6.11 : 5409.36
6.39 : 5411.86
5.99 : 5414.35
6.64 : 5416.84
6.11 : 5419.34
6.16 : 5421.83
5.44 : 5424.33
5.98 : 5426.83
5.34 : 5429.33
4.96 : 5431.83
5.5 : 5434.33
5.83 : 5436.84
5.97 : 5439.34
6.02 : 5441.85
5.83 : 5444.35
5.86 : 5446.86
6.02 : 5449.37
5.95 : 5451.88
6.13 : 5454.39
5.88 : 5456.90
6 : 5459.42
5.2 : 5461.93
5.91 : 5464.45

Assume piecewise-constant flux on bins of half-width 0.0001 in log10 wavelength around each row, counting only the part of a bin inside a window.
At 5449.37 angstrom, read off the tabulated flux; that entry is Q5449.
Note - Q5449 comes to 6.02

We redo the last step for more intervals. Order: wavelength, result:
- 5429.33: 5.34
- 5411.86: 6.39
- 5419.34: 6.11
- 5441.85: 6.02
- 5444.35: 5.83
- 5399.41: 5.93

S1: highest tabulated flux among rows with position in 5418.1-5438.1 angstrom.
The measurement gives 6.16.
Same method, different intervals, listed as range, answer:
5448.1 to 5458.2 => 6.13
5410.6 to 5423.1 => 6.64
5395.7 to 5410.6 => 6.9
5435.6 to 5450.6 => 6.02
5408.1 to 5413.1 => 6.39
